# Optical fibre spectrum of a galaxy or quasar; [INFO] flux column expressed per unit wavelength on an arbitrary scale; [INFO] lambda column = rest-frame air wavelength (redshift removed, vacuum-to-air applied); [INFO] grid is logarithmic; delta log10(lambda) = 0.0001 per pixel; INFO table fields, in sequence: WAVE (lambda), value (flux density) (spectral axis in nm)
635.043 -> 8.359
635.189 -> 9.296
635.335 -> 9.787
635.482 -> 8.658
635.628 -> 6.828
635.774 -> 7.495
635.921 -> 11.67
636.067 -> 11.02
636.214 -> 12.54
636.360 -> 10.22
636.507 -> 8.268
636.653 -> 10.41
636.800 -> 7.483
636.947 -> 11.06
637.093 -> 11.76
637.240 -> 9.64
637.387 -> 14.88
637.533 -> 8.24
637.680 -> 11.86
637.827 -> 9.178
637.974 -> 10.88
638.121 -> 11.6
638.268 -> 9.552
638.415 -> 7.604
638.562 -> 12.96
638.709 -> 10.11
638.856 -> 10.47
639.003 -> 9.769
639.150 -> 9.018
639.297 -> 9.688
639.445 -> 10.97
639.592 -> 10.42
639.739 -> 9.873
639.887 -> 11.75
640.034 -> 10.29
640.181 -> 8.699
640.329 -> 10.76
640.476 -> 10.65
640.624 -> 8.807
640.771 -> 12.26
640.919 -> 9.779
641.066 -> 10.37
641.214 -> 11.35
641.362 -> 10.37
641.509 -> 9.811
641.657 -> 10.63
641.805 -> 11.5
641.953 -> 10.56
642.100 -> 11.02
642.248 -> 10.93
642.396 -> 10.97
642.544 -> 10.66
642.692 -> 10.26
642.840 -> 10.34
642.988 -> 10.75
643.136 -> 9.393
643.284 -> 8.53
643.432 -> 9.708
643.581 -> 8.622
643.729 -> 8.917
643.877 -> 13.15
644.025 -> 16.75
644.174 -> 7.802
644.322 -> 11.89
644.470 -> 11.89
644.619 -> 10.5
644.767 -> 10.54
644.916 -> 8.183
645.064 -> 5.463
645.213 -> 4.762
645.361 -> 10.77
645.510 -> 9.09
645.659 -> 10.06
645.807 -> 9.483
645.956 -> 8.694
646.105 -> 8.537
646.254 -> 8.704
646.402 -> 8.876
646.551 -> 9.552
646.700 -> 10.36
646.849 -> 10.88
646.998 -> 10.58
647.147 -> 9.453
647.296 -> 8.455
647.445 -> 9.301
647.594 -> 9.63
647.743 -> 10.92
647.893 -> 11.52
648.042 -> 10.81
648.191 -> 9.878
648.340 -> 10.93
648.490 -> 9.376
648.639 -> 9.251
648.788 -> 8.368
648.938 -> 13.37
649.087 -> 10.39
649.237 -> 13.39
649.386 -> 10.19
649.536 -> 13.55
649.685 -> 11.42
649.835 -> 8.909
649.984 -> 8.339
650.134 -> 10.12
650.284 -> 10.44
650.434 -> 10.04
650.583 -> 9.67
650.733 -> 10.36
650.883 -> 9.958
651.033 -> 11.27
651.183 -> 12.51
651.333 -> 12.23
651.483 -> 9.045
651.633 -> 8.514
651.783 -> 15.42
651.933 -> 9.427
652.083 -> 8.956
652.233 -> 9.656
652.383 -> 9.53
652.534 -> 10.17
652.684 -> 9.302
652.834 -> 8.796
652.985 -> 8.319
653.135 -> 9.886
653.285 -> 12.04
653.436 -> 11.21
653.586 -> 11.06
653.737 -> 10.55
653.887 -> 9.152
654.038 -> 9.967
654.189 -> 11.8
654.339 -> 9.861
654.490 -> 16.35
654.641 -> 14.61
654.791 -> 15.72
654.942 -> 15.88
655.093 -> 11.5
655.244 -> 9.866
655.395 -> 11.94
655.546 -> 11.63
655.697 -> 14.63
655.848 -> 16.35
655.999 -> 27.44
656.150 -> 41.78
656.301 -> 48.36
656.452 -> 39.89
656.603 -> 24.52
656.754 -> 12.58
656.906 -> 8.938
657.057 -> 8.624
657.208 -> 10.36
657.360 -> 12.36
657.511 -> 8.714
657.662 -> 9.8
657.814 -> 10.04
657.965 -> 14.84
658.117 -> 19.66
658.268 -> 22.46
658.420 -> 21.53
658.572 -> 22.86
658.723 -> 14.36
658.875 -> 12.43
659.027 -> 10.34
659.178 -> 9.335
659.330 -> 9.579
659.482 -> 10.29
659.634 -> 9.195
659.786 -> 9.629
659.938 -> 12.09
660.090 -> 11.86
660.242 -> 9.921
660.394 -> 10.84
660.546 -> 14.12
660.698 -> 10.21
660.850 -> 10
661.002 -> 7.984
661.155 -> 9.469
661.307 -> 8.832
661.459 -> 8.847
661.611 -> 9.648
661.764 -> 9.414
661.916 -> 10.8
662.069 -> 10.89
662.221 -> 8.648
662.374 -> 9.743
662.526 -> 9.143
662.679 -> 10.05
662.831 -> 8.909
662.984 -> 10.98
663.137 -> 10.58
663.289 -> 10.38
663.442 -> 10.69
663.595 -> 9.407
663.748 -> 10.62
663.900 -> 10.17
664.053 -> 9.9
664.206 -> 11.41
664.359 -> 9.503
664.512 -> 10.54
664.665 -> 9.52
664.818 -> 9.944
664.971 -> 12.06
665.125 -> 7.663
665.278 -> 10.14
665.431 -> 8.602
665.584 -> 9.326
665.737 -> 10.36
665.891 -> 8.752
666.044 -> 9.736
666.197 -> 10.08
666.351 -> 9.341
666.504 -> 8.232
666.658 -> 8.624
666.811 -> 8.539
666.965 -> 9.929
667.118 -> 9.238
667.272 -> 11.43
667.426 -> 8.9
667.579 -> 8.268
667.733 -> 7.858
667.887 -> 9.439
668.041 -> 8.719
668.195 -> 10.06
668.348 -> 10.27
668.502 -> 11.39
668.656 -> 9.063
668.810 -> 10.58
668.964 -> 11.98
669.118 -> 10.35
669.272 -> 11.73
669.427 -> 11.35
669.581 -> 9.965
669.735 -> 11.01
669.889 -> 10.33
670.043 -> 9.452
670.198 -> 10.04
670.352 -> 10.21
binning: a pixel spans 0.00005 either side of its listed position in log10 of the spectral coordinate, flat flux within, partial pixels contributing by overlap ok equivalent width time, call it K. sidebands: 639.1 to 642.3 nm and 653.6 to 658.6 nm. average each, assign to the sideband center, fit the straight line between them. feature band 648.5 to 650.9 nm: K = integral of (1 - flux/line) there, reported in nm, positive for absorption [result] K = 0.62 nm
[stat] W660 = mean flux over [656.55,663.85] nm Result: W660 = 11.5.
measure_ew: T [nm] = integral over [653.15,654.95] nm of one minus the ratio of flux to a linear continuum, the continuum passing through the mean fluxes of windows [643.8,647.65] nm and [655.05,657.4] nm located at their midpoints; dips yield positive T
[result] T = 0.56 nm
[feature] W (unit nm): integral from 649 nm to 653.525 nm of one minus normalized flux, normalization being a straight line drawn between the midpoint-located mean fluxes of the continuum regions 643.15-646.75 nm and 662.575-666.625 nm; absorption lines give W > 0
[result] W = -0.35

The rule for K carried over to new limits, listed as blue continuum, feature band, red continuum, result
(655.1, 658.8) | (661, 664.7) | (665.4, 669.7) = 0.985 nm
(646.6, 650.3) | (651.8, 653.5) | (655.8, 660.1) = 0.429 nm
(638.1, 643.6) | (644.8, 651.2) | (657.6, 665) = 0.456 nm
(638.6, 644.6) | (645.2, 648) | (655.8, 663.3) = 0.466 nm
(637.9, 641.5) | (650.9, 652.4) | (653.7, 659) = 0.420 nm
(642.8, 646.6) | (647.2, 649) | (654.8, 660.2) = 0.197 nm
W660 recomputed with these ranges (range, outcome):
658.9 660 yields 10.1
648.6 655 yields 10.9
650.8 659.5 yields 14.1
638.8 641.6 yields 10.3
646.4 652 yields 10.5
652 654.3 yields 10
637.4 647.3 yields 10.1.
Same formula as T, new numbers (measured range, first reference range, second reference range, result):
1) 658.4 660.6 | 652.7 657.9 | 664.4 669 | 0.132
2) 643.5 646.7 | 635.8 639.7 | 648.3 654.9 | 0.288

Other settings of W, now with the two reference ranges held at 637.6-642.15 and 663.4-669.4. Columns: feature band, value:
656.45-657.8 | -0.47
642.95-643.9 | 0.06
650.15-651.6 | -0.05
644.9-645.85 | 0.19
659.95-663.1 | -0.05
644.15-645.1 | 0.05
